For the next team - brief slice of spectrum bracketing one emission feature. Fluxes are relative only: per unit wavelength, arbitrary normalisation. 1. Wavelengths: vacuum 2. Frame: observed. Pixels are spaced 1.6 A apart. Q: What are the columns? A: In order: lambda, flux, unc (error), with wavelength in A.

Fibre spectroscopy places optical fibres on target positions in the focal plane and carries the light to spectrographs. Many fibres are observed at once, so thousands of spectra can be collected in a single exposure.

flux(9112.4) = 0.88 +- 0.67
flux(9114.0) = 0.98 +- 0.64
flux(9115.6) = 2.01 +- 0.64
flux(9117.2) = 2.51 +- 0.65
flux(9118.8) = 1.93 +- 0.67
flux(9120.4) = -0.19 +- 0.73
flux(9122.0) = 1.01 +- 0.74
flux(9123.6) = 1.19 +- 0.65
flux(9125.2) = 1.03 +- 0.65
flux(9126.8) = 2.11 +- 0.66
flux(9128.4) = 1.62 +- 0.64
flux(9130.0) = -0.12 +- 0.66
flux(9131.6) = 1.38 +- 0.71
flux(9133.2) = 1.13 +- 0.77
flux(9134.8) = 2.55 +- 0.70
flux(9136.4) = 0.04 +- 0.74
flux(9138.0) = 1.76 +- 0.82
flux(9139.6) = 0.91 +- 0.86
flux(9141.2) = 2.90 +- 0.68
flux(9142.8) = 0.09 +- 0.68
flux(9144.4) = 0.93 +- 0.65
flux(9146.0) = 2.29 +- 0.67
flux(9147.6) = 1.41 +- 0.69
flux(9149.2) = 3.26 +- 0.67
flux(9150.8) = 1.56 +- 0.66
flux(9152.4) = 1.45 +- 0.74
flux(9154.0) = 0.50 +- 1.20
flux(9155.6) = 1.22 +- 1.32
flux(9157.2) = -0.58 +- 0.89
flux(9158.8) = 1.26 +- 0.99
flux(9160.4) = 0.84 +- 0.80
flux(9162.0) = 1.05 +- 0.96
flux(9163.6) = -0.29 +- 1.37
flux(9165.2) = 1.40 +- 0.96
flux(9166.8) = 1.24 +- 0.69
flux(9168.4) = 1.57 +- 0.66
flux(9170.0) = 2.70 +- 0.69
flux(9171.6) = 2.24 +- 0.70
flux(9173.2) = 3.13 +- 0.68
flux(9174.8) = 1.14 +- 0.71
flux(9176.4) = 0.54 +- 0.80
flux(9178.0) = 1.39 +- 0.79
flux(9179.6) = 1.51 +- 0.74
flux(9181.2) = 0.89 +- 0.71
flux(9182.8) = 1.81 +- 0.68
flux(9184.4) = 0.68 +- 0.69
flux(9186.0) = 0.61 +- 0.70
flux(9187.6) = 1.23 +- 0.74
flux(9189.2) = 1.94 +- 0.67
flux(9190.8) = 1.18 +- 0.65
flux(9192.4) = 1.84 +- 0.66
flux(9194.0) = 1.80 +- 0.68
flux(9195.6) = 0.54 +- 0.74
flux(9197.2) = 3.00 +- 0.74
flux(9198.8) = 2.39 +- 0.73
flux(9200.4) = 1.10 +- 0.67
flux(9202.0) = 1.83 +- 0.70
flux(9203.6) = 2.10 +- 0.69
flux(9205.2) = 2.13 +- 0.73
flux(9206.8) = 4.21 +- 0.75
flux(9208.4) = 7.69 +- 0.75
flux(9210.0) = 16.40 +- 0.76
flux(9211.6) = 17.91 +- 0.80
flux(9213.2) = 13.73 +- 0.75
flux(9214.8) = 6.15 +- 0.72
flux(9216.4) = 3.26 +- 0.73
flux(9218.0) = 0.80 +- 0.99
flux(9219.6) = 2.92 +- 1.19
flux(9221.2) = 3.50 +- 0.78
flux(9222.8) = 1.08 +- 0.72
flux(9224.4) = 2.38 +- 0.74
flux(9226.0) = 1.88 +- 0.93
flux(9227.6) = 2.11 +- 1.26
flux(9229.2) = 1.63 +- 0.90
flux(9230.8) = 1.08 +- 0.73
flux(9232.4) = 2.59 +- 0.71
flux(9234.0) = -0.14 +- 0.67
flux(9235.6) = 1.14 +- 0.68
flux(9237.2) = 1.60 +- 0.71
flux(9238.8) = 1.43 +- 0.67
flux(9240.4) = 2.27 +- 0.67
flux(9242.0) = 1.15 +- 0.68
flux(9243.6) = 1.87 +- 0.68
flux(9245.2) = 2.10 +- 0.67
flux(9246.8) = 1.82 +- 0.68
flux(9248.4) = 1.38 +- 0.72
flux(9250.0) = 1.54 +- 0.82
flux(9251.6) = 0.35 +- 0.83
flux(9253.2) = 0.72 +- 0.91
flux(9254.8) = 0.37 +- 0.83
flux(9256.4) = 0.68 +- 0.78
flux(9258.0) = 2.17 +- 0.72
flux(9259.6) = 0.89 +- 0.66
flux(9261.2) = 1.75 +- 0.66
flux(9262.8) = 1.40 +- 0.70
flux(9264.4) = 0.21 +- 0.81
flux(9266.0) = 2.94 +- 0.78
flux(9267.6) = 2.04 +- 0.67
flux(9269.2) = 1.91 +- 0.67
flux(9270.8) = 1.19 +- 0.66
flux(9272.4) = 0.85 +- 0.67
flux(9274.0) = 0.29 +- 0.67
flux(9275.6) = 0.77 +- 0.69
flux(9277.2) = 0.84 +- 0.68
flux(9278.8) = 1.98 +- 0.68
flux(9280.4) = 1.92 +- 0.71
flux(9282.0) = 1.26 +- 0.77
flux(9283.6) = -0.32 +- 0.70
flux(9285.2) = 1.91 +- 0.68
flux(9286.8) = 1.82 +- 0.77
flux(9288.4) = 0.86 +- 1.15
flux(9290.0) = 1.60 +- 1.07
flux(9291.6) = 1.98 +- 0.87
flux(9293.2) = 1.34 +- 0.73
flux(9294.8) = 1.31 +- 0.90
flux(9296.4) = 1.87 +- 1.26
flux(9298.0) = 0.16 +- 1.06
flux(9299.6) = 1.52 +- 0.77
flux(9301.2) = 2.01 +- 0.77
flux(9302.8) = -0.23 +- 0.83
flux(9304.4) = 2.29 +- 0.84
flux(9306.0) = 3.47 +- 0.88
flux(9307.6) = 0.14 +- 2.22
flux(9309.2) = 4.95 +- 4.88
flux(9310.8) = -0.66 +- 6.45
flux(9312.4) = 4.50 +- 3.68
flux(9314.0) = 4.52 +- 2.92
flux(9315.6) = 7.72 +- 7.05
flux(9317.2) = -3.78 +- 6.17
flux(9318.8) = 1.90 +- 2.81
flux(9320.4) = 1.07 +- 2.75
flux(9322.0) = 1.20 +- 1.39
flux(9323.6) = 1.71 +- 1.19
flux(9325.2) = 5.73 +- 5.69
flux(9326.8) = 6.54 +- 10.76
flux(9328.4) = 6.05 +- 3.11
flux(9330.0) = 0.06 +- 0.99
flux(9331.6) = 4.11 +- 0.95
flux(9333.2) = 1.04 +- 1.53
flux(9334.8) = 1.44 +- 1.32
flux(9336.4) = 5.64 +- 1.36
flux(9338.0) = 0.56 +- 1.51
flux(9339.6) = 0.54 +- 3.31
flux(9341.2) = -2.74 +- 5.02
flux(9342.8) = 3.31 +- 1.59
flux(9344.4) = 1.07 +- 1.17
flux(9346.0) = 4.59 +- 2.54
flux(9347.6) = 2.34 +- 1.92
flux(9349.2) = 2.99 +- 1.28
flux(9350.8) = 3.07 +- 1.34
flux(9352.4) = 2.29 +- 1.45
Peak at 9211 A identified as H-beta 4861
